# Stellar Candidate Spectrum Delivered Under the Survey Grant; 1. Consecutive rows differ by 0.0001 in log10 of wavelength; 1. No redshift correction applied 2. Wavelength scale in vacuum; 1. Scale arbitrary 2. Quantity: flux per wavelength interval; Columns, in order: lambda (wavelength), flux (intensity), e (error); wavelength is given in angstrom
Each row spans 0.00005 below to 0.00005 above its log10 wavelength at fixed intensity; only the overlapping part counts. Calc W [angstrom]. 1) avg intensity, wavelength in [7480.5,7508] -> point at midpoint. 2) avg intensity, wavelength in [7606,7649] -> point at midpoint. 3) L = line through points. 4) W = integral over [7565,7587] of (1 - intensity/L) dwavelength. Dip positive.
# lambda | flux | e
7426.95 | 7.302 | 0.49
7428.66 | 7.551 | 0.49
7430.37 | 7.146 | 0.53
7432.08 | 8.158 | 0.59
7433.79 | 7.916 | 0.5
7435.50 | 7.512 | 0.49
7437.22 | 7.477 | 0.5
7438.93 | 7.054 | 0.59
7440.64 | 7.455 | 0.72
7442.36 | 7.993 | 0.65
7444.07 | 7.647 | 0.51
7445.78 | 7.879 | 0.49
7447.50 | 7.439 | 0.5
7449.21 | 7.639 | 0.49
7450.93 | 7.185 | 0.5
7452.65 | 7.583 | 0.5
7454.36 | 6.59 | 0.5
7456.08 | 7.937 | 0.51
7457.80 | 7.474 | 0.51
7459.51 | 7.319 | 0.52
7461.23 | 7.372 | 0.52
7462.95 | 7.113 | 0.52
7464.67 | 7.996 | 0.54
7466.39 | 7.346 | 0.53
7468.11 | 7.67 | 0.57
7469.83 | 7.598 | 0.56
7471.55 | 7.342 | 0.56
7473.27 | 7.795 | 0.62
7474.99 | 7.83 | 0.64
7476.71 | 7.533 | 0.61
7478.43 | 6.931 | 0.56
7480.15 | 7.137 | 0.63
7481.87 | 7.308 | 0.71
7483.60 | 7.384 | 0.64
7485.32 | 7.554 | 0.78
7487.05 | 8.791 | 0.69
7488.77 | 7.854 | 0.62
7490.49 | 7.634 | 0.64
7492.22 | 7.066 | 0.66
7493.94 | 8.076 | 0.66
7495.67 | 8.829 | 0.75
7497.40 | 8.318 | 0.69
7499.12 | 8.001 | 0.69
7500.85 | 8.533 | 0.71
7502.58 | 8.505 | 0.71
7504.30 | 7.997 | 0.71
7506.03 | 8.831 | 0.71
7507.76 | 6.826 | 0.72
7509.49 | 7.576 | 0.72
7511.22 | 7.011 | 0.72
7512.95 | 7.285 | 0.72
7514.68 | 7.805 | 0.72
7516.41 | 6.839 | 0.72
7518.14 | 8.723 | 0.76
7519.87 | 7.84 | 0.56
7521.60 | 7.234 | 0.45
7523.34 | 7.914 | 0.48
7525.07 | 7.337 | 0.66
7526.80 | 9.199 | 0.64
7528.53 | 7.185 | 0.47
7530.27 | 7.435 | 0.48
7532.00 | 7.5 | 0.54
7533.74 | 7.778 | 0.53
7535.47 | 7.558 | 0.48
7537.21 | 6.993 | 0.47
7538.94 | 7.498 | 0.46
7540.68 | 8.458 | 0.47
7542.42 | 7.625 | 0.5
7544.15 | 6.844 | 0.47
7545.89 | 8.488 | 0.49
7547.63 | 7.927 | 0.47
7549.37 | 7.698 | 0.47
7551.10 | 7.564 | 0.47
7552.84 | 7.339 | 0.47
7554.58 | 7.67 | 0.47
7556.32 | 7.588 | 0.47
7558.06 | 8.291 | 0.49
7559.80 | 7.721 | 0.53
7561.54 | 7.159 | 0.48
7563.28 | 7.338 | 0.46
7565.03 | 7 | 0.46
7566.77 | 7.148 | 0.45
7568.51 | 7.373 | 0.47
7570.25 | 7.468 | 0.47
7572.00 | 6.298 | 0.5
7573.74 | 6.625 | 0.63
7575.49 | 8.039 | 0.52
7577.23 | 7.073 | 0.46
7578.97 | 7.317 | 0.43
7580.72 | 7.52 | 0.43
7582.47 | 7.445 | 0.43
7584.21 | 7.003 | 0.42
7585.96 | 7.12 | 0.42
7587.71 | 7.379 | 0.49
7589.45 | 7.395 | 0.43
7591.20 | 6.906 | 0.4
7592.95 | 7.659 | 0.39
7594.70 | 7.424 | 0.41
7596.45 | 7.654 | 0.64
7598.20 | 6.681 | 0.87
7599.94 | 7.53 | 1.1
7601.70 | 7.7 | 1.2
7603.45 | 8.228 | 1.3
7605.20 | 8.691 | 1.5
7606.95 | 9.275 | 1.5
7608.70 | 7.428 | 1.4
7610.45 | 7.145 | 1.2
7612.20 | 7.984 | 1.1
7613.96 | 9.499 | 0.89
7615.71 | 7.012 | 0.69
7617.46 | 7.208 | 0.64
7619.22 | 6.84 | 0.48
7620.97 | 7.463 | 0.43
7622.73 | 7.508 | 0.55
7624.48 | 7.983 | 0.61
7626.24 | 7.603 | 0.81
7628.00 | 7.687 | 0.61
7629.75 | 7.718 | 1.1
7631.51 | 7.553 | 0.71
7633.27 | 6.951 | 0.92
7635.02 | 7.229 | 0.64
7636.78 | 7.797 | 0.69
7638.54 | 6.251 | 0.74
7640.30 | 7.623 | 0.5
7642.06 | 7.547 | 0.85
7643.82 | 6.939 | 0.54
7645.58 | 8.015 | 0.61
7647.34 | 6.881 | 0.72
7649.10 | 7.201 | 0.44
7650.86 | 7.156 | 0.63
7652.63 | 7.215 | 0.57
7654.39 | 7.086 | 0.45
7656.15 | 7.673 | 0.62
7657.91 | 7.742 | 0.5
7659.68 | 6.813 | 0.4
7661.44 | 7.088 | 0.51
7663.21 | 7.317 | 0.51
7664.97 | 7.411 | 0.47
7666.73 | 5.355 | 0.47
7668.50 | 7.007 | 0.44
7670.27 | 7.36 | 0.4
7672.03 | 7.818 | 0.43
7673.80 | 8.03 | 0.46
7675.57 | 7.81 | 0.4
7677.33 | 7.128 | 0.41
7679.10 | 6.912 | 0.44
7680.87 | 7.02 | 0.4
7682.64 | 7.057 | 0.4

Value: 1.5 angstrom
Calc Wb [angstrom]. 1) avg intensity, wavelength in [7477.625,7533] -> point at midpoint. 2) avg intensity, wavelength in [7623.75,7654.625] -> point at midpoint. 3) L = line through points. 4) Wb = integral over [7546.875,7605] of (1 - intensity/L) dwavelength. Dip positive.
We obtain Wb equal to 1.0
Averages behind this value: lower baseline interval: 7.76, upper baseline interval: 7.36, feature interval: 7.42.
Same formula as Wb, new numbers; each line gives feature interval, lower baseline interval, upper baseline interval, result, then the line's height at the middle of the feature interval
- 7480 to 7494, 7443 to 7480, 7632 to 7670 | -0.4 angstrom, 7.44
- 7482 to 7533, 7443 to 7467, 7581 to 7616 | -1.9 angstrom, 7.54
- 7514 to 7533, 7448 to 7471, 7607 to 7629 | -0.5 angstrom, 7.54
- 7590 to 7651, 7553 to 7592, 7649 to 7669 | -3.0 angstrom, 7.19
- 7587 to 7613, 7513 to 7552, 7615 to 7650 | -0.7 angstrom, 7.46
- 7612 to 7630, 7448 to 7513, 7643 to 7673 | -1.0 angstrom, 7.28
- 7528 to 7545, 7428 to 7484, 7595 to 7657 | 0.1 angstrom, 7.52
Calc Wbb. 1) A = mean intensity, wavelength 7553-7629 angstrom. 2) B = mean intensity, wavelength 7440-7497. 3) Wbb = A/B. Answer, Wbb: 0.99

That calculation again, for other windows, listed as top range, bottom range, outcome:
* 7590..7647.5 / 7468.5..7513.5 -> 0.98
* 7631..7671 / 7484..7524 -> 0.91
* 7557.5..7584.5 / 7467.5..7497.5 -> 0.95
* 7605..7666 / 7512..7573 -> 0.99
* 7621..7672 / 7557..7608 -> 0.98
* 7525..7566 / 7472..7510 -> 0.98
